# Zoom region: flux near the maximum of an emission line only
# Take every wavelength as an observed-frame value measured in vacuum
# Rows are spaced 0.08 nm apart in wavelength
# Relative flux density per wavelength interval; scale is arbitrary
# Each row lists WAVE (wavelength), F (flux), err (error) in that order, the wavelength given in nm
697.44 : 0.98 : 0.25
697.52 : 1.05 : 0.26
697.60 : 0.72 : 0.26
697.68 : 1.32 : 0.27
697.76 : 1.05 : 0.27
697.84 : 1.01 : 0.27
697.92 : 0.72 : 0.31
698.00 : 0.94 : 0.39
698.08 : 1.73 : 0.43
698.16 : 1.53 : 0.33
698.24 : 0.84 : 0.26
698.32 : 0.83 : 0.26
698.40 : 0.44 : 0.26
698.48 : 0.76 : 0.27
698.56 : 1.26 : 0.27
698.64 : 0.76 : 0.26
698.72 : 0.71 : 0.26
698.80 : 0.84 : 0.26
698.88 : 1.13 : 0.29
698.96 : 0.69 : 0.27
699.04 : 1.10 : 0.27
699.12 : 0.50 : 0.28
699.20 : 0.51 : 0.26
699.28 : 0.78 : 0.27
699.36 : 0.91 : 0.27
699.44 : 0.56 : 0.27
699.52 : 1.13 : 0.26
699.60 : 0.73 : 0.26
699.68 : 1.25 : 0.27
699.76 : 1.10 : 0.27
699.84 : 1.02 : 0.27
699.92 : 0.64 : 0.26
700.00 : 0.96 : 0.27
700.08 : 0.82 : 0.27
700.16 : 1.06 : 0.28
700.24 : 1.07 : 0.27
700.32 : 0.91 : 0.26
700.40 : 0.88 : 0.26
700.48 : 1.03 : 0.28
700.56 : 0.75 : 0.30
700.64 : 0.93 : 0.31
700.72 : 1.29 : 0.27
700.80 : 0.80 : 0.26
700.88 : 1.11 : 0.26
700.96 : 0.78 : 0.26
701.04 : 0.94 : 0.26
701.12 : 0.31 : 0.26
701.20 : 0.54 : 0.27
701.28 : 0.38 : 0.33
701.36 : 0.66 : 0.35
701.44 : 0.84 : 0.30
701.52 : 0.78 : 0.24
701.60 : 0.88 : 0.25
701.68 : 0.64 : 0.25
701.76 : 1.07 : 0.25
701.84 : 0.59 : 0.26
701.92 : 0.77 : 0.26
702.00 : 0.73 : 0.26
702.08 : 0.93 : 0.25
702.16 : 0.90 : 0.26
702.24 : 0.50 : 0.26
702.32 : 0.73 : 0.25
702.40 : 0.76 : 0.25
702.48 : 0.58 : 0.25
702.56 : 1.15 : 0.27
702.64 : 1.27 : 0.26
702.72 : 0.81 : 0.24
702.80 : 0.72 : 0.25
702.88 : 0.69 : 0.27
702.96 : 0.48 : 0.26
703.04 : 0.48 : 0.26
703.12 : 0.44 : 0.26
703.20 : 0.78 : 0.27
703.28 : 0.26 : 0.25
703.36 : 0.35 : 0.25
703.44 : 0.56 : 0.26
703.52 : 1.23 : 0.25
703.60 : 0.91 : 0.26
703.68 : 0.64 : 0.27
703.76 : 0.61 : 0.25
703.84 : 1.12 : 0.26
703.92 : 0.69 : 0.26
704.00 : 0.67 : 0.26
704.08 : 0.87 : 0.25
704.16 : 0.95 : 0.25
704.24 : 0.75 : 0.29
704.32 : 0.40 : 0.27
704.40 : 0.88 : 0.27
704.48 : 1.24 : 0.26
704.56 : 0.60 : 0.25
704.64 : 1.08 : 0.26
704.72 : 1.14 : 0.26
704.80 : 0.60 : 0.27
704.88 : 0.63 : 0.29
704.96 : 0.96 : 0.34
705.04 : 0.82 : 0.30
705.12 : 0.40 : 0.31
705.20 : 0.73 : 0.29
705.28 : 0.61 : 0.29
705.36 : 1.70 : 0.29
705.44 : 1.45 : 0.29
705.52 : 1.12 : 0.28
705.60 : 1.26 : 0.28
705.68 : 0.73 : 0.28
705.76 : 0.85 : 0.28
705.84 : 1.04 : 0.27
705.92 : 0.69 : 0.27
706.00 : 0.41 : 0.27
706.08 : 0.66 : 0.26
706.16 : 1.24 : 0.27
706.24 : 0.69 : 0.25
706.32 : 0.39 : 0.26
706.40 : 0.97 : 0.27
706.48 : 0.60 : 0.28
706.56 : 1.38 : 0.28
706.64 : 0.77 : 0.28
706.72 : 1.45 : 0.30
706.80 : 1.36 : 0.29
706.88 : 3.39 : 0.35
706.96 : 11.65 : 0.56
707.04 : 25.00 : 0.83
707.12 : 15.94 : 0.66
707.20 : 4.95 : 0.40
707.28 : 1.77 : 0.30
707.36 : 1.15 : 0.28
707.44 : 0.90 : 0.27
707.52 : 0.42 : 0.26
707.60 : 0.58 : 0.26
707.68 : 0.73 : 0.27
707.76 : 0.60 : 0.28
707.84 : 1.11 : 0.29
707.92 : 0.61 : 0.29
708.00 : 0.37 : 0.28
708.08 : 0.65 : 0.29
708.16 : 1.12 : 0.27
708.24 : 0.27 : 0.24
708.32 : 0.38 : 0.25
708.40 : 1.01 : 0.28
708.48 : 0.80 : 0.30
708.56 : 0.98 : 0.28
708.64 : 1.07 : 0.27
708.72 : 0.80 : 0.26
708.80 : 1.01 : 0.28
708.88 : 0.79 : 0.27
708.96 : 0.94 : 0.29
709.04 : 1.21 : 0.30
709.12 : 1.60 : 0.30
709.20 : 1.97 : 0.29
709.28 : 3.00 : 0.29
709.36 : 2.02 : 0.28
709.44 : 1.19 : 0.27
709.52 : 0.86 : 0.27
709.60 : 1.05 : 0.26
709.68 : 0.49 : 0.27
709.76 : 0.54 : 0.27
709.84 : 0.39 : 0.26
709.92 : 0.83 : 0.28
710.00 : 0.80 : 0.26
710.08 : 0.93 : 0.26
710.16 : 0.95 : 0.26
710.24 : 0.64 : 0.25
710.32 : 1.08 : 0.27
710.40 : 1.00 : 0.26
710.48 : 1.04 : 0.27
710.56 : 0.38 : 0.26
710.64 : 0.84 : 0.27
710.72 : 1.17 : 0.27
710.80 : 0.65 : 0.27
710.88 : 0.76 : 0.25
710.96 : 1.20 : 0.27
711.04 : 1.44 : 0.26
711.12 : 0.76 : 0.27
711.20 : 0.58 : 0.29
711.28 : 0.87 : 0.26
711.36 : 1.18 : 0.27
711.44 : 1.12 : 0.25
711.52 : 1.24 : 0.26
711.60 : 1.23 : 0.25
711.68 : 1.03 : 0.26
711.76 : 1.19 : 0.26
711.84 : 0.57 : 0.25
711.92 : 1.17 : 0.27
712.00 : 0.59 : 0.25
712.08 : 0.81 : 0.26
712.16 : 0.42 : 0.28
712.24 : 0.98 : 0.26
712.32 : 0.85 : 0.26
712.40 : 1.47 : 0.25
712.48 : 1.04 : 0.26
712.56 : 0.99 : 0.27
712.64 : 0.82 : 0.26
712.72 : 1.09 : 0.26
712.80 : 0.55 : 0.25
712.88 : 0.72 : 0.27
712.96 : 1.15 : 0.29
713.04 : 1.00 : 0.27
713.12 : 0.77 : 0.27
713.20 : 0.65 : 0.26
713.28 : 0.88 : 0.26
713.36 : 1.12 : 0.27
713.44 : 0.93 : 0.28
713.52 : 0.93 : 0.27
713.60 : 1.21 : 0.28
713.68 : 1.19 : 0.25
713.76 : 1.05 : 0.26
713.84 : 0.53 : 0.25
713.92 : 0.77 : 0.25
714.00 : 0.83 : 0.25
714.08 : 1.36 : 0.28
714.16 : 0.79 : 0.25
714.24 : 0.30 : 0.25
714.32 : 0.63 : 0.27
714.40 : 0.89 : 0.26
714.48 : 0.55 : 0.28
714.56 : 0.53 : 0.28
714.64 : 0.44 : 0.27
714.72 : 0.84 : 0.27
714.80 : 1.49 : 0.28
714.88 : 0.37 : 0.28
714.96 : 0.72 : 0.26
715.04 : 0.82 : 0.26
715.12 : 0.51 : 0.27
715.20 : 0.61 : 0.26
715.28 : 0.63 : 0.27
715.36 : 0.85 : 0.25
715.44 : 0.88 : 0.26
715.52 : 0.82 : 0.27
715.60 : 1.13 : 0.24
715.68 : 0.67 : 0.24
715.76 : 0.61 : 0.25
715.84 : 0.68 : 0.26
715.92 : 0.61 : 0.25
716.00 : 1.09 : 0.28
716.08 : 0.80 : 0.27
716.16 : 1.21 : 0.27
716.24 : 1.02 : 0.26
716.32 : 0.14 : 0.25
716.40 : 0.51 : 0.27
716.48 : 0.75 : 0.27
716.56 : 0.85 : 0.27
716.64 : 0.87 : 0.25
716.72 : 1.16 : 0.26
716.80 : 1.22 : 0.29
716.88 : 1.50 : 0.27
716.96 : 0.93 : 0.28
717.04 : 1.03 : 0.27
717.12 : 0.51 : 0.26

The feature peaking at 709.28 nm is [N II]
